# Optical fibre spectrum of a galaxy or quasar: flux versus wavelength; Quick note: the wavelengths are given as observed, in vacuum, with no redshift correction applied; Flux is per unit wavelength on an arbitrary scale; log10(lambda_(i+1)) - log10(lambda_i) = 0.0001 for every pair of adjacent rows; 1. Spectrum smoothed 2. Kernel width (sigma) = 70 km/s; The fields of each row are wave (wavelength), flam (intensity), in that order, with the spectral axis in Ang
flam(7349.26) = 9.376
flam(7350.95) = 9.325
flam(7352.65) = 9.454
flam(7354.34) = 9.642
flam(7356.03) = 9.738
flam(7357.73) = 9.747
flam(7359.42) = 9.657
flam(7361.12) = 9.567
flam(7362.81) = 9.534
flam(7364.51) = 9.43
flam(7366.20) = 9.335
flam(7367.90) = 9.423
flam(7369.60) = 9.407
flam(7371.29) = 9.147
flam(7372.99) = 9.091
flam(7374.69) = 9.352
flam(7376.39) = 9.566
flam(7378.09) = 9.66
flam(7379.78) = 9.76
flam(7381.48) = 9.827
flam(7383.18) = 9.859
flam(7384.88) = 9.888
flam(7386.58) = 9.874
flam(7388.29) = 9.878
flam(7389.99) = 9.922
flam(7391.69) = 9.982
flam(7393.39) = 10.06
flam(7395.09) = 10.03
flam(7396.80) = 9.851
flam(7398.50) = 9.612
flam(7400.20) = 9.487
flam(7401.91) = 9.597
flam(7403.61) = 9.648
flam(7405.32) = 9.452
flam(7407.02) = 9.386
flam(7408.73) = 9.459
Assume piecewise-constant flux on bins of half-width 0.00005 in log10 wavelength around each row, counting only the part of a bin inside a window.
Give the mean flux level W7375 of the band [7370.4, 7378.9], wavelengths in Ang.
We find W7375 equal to 9.36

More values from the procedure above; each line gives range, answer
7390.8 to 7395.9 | 10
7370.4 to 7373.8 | 9.14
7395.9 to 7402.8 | 9.64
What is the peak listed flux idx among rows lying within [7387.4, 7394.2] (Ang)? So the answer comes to 10.06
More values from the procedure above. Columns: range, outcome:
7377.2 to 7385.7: 9.888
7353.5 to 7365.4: 9.747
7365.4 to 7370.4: 9.423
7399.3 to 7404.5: 9.648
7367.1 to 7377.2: 9.566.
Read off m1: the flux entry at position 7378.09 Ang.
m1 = 9.66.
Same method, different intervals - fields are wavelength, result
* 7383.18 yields 9.859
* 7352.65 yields 9.454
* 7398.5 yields 9.612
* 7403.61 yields 9.648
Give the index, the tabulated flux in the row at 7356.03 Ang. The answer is 9.738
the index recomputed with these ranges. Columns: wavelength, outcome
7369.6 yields 9.407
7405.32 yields 9.452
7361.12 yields 9.567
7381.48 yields 9.827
